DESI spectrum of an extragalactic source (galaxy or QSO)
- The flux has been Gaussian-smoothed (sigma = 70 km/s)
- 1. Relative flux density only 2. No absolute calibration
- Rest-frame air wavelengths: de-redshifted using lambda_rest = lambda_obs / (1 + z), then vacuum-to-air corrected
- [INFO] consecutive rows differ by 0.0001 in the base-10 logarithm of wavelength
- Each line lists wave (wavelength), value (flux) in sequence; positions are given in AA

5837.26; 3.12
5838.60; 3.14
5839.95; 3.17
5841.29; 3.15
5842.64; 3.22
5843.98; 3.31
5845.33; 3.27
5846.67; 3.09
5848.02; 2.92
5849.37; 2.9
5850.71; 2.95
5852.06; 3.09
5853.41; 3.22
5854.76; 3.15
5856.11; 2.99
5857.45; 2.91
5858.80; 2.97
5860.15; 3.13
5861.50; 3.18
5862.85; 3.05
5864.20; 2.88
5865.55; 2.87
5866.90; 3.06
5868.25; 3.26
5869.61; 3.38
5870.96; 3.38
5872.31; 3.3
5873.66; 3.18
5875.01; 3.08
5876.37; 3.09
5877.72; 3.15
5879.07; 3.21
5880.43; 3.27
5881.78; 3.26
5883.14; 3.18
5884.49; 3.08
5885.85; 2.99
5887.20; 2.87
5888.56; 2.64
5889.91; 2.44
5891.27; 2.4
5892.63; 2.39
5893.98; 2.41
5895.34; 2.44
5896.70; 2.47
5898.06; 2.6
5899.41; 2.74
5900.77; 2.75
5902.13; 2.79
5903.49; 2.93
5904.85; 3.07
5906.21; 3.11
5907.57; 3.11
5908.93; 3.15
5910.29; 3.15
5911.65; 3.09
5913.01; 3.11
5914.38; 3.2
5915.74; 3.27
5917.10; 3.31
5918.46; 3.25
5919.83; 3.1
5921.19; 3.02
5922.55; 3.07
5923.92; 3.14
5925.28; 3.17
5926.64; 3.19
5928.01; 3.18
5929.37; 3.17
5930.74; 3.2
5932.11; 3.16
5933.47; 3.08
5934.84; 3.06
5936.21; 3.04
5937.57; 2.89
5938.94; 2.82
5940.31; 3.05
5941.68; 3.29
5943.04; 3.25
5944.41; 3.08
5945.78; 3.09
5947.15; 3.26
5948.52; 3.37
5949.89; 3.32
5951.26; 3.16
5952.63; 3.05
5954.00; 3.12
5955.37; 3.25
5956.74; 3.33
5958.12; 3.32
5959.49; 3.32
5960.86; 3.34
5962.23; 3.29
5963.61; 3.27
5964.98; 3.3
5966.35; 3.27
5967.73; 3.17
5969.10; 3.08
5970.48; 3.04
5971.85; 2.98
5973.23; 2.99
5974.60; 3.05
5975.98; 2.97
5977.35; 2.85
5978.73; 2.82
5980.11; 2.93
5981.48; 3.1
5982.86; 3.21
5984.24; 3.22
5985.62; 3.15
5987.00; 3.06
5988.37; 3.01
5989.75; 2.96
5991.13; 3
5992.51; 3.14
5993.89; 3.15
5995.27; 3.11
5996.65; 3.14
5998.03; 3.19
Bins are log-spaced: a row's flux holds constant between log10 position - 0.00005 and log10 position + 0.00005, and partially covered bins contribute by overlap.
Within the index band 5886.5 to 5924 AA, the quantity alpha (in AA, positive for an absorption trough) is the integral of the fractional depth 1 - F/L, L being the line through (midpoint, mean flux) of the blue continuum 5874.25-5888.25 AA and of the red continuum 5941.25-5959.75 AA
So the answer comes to 3.08 AA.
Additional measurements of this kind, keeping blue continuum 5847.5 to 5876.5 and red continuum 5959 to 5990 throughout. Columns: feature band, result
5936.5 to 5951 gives -0.2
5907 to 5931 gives -0.5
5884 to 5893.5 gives 1.3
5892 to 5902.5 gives 1.8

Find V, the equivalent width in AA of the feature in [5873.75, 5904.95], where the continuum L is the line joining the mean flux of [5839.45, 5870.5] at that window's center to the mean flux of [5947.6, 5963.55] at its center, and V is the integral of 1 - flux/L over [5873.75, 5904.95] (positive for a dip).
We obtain 3.1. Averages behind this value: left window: 3.09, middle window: 2.84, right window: 3.26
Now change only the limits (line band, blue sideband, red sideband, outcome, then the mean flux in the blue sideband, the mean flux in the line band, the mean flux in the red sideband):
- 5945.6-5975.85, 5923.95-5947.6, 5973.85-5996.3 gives -1.1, 3.12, 3.2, 3.05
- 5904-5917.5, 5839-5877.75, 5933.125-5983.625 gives -0.1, 3.11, 3.15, 3.13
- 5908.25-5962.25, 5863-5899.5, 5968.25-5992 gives -3.3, 2.93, 3.17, 3.03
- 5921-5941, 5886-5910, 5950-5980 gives -1.0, 2.74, 3.08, 3.14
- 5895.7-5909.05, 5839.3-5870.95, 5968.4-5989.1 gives 1.0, 3.1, 2.85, 3.03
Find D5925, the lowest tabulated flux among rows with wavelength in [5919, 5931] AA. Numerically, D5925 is 3.02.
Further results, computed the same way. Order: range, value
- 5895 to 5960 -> 2.44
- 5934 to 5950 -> 2.82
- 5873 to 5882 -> 3.08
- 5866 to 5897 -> 2.39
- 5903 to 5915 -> 2.93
